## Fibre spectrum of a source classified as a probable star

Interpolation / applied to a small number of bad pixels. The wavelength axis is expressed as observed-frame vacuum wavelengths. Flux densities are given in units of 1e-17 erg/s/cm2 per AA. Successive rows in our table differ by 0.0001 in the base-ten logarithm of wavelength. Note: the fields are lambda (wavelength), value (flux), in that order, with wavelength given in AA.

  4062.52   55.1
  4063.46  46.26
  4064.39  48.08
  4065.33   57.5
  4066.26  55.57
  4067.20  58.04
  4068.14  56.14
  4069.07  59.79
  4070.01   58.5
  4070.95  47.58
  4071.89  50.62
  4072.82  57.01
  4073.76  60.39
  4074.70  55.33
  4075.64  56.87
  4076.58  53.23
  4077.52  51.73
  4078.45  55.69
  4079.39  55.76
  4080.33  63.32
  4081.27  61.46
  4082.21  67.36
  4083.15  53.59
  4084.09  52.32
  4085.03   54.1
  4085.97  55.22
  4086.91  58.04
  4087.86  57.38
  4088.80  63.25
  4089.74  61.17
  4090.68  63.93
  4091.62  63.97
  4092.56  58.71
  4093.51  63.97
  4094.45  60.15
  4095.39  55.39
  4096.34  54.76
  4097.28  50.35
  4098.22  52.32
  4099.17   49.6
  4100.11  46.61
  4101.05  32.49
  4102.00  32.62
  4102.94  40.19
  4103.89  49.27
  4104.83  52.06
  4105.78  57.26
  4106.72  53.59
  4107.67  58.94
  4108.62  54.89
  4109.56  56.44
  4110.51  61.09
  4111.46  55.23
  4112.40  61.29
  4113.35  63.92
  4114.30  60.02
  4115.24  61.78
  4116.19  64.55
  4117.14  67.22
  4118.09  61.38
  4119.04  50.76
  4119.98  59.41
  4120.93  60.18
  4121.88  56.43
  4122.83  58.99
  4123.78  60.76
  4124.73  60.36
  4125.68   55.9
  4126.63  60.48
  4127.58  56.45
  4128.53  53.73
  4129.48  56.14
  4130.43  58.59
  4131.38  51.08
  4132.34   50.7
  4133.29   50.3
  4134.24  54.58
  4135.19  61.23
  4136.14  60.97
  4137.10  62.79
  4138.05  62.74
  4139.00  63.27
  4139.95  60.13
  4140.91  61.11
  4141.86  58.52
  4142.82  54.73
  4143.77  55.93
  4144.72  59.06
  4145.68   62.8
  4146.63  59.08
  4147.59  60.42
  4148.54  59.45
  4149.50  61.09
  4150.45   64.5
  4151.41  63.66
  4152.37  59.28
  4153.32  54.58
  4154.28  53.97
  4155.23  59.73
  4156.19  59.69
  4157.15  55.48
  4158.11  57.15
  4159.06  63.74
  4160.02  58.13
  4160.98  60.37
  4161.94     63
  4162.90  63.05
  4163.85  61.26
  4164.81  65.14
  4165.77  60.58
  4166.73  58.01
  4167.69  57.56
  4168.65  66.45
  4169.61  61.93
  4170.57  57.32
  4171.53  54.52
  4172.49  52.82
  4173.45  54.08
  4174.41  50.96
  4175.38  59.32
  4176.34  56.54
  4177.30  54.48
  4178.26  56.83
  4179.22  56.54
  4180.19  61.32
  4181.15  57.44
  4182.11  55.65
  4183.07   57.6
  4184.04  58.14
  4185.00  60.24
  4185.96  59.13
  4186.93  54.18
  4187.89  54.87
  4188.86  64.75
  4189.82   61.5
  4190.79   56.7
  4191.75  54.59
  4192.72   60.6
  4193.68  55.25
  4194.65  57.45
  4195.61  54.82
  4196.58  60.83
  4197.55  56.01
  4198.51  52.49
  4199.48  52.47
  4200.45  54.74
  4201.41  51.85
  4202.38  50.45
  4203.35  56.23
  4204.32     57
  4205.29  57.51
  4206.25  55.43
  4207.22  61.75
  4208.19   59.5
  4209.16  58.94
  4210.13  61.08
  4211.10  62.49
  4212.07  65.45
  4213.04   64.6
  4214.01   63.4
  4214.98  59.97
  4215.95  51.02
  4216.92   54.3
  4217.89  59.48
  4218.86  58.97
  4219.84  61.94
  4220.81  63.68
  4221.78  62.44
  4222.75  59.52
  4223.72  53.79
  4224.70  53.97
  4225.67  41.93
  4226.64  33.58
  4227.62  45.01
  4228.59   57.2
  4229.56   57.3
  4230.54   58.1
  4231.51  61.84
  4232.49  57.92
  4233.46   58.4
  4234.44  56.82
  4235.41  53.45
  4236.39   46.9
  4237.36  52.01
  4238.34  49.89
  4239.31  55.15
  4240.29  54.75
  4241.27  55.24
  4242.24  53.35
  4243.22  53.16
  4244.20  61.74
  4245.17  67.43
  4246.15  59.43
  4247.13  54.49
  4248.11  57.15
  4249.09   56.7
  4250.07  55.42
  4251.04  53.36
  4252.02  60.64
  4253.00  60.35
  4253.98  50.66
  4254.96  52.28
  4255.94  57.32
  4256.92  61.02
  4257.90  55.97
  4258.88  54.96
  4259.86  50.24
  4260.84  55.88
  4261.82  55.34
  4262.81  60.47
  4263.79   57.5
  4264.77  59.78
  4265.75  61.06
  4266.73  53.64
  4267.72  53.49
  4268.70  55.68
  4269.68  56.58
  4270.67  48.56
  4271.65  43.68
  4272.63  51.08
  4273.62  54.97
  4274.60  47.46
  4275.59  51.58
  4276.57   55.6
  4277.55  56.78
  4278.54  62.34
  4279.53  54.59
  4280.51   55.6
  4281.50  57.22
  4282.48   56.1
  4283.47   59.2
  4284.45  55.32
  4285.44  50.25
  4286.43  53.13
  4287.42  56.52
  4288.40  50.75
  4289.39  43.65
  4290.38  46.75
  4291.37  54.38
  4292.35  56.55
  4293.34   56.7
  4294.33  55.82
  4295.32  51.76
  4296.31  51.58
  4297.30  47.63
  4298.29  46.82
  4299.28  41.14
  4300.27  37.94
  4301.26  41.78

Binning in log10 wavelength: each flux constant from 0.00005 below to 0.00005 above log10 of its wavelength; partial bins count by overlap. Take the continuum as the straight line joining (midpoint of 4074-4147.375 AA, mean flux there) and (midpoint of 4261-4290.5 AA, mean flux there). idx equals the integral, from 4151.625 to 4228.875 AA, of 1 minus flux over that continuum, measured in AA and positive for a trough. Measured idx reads -2.6 AA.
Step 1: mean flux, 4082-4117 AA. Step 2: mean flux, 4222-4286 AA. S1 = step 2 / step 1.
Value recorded 0.99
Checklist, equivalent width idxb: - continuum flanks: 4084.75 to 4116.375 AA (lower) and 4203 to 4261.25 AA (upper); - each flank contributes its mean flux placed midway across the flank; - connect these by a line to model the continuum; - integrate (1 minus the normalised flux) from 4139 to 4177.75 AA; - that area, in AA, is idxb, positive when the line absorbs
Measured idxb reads -2.2 AA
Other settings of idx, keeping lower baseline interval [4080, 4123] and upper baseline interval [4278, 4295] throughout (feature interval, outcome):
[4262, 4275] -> 0.08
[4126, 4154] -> -1.25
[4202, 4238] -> -0.95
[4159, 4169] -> -1.02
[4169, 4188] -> -0.42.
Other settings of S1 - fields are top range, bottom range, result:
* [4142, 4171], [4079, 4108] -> 1.09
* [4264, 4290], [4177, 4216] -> 0.94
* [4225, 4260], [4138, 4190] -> 0.93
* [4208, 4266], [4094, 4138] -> 1.02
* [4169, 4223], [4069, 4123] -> 1.03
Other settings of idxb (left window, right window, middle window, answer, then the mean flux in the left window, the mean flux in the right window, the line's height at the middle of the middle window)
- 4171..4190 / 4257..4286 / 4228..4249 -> -0.2 AA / 57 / 54.9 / 55.7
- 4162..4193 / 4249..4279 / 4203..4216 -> -0.6 AA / 58.3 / 55.1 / 57.1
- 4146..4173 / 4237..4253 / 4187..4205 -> 0.6 AA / 59.7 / 56.4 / 58.3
